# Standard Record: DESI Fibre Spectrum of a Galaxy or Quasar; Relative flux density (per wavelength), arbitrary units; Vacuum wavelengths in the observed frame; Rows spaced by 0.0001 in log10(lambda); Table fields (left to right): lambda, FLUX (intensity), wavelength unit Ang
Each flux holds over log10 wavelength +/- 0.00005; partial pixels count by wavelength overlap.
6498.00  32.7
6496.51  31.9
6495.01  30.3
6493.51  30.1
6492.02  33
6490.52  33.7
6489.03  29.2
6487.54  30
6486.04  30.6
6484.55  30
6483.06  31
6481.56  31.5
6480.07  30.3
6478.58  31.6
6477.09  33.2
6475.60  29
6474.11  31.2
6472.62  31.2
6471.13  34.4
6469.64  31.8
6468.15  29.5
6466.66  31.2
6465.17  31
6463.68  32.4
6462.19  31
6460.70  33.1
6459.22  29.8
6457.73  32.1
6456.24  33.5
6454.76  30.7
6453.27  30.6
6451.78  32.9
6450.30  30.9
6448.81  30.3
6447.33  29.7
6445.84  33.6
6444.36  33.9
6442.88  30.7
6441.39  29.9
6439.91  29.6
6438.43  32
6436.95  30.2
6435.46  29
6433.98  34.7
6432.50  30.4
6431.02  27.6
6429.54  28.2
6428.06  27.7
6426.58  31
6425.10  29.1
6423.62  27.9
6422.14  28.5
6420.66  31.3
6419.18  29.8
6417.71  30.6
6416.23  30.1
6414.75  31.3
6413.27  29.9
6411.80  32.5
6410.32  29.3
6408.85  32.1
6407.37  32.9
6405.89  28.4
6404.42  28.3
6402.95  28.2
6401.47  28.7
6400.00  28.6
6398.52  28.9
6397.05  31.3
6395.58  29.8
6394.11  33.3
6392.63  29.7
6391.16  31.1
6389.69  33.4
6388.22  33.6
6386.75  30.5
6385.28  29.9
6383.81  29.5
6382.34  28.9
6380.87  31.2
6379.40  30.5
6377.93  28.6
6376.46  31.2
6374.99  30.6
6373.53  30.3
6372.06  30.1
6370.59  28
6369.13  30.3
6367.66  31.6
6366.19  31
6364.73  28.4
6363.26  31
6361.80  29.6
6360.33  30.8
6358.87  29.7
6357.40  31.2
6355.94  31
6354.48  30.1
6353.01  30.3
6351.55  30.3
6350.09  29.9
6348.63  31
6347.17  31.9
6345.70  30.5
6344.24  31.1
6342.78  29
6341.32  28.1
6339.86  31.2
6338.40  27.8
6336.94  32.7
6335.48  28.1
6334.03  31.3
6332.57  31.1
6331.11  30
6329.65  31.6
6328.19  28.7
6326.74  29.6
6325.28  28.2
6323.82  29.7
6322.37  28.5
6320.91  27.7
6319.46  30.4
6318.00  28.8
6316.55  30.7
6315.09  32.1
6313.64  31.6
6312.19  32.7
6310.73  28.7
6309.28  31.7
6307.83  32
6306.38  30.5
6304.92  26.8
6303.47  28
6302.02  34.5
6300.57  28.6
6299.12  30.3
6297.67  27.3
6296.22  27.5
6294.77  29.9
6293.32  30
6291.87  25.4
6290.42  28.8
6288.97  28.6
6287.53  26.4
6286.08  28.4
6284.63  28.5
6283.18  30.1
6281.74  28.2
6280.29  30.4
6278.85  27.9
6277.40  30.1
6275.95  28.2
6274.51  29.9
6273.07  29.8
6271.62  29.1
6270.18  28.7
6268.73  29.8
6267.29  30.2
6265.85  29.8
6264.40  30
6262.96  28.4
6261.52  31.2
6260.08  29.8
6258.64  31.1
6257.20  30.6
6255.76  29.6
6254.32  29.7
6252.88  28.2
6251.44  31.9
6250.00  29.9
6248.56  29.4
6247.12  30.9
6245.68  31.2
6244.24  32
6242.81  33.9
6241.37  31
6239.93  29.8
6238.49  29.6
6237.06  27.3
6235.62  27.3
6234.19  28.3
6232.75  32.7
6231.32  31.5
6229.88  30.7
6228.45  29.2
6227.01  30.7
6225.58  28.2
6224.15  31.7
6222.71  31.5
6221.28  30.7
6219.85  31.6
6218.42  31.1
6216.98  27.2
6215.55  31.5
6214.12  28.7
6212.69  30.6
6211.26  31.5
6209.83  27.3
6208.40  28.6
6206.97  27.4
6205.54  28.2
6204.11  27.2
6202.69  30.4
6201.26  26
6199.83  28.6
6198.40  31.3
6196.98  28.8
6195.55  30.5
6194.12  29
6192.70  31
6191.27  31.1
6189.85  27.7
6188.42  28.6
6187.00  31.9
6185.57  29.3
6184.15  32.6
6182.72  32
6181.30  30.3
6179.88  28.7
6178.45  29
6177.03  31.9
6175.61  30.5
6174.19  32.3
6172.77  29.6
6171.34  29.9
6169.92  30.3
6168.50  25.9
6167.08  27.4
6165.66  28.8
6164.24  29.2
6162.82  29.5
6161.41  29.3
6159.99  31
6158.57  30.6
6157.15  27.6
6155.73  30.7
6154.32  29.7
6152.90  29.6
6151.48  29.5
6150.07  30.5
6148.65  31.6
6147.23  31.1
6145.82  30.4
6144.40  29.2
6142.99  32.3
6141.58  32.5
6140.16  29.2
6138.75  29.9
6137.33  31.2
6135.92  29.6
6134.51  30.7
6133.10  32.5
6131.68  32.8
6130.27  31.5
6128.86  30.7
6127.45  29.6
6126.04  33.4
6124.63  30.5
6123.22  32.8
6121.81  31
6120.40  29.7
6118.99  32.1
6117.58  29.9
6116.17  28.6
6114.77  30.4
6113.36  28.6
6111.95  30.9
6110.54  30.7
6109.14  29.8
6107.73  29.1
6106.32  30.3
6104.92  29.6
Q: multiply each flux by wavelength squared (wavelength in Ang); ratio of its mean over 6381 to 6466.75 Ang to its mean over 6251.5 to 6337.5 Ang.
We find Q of 1.1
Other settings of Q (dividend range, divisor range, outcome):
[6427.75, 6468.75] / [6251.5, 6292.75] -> 1.12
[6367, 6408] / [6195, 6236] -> 1.08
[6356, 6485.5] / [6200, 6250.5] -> 1.09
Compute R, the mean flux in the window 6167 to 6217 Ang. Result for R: 29.6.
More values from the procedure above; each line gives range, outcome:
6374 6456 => 30.4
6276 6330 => 29.4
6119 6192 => 30.4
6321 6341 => 29.8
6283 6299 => 28.3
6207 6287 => 29.9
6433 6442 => 30.9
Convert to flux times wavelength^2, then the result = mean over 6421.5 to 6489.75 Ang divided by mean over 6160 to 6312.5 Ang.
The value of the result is 1.11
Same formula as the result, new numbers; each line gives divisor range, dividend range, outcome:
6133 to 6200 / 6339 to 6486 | 1.10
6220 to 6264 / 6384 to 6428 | 1.05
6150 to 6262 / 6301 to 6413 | 1.06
